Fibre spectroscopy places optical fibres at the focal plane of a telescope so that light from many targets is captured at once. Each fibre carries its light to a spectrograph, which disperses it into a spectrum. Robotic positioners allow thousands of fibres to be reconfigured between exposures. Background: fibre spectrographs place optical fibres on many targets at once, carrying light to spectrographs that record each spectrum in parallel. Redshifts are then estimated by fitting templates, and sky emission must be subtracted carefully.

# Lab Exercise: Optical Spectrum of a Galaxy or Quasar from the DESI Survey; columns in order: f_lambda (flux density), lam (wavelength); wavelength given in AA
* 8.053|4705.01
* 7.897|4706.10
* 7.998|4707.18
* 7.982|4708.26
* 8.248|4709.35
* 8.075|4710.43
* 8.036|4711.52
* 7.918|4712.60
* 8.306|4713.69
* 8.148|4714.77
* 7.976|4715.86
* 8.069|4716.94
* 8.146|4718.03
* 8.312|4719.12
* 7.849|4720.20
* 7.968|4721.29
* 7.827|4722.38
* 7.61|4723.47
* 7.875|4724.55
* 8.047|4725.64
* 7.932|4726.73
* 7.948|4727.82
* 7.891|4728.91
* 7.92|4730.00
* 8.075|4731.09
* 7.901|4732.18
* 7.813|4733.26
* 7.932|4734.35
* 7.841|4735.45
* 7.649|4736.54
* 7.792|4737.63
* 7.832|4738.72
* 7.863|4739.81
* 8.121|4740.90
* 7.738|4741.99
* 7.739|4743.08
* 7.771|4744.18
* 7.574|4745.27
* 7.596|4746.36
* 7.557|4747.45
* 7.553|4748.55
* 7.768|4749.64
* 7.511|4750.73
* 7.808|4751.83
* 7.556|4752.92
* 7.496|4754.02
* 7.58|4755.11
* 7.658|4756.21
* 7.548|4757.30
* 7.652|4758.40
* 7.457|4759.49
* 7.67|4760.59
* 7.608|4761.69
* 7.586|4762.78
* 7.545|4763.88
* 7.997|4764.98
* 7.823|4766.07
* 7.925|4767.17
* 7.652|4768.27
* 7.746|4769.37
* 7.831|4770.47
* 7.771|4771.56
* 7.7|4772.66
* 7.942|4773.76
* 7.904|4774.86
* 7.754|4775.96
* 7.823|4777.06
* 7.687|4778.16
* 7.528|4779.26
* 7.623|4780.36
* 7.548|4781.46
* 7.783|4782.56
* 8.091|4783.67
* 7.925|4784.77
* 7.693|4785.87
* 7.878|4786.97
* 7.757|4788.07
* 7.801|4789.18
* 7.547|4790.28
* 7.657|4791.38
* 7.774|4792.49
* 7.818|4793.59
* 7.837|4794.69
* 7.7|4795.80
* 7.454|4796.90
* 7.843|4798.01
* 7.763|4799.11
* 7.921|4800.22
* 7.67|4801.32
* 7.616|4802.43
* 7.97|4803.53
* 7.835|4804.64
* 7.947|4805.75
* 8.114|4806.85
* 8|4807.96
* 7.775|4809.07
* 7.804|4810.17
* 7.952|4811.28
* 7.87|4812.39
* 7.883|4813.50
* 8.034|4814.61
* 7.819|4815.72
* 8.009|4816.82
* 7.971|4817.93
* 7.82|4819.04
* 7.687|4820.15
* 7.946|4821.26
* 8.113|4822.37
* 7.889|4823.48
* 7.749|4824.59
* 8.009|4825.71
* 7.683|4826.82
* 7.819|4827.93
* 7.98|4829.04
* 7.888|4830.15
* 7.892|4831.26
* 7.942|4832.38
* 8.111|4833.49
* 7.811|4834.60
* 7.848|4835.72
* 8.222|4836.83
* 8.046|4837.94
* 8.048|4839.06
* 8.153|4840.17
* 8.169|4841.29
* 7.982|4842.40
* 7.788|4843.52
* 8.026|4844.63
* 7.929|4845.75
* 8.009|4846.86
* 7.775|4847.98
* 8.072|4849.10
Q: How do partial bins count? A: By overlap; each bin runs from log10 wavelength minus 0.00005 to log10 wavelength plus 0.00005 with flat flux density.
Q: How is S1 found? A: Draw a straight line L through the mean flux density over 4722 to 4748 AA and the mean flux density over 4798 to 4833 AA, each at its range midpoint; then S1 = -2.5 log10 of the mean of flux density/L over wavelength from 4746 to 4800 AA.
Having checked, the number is 0.020 mag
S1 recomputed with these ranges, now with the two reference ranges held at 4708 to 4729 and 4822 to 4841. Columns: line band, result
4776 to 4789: 0.030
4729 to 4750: 0.028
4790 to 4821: 0.019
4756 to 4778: 0.035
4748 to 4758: 0.053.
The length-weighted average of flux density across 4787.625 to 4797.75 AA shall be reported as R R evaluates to 7.7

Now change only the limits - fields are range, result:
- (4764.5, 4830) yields 7.82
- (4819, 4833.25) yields 7.88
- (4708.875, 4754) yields 7.87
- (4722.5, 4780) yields 7.75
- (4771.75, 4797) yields 7.75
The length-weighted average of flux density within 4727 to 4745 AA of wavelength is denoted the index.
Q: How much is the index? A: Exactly 7.86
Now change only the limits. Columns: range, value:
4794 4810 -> 7.82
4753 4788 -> 7.72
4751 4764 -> 7.59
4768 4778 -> 7.79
